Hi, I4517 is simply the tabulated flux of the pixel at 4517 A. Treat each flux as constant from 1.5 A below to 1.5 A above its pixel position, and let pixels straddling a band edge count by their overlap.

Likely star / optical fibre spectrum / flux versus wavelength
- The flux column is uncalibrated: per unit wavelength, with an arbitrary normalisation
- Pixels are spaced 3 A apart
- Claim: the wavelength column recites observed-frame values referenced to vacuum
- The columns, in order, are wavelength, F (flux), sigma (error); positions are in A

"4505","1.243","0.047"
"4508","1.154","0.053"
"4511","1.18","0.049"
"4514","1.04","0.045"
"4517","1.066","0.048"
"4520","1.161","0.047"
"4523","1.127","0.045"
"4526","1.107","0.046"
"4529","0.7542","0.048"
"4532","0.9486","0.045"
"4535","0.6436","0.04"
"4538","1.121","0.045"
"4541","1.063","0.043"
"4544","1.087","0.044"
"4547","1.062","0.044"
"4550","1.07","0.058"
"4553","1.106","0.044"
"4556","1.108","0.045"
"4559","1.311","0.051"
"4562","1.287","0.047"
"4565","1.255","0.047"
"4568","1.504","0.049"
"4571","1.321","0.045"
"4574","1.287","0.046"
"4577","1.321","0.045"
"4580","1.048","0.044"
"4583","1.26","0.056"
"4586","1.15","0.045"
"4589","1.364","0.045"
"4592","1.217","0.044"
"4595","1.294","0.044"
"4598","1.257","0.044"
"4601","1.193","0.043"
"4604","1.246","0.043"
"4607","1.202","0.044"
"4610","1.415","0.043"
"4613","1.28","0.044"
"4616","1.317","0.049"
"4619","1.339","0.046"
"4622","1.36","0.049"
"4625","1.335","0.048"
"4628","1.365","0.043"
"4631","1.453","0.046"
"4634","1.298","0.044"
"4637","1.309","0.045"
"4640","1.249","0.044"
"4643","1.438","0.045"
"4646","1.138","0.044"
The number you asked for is 1.066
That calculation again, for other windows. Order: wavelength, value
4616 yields 1.317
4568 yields 1.504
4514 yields 1.04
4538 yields 1.121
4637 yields 1.309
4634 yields 1.298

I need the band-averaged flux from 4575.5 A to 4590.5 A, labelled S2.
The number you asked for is 1.23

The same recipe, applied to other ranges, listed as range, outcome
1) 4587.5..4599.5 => 1.28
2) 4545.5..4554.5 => 1.08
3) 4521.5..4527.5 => 1.12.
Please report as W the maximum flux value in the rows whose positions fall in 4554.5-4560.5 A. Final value 1.311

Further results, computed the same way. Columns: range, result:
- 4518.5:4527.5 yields 1.161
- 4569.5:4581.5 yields 1.321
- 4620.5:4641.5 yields 1.453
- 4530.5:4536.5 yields 0.9486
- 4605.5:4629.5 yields 1.415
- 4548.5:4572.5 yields 1.504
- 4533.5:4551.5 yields 1.121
